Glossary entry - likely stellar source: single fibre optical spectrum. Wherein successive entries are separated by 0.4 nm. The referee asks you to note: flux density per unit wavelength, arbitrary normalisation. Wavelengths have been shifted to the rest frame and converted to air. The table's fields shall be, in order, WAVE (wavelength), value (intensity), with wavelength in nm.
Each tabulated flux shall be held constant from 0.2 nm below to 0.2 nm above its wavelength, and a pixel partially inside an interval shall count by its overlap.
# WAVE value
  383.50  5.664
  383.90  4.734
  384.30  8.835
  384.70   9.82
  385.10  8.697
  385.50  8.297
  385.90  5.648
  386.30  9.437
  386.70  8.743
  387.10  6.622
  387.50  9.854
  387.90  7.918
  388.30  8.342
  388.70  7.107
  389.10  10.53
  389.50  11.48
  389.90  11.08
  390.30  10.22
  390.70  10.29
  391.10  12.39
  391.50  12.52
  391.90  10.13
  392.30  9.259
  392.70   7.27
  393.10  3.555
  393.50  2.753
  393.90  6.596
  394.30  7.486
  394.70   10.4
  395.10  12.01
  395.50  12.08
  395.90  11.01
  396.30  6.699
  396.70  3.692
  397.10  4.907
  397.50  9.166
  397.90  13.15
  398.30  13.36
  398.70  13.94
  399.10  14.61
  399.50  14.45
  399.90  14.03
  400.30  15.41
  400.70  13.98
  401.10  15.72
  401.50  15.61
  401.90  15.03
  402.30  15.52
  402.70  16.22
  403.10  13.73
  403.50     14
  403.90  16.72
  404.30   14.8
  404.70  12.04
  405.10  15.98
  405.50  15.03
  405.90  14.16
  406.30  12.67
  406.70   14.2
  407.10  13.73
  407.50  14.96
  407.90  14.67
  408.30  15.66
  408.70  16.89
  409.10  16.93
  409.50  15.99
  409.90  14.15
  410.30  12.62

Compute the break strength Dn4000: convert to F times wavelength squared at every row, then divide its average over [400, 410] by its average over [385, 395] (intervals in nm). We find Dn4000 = 1.85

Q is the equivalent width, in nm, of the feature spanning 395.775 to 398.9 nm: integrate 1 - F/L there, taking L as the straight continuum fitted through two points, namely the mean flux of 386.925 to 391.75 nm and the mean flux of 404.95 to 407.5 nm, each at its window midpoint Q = 0.67 nm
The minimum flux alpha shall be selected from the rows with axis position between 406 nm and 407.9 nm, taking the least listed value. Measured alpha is 12.67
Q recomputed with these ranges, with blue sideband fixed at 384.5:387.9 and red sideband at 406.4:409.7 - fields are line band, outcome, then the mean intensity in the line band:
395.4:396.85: 0.40 nm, 8.28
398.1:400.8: -0.36 nm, 14.3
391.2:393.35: 0.34 nm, 8.59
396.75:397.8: 0.42 nm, 7.14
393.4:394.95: 0.52 nm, 7.24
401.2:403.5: -0.28 nm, 15.1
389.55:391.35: -0.25 nm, 11.1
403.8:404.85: -0.02 nm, 14.4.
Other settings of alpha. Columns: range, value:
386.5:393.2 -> 3.555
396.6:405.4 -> 3.692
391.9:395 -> 2.753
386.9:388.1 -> 6.622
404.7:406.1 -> 14.16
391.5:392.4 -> 9.259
